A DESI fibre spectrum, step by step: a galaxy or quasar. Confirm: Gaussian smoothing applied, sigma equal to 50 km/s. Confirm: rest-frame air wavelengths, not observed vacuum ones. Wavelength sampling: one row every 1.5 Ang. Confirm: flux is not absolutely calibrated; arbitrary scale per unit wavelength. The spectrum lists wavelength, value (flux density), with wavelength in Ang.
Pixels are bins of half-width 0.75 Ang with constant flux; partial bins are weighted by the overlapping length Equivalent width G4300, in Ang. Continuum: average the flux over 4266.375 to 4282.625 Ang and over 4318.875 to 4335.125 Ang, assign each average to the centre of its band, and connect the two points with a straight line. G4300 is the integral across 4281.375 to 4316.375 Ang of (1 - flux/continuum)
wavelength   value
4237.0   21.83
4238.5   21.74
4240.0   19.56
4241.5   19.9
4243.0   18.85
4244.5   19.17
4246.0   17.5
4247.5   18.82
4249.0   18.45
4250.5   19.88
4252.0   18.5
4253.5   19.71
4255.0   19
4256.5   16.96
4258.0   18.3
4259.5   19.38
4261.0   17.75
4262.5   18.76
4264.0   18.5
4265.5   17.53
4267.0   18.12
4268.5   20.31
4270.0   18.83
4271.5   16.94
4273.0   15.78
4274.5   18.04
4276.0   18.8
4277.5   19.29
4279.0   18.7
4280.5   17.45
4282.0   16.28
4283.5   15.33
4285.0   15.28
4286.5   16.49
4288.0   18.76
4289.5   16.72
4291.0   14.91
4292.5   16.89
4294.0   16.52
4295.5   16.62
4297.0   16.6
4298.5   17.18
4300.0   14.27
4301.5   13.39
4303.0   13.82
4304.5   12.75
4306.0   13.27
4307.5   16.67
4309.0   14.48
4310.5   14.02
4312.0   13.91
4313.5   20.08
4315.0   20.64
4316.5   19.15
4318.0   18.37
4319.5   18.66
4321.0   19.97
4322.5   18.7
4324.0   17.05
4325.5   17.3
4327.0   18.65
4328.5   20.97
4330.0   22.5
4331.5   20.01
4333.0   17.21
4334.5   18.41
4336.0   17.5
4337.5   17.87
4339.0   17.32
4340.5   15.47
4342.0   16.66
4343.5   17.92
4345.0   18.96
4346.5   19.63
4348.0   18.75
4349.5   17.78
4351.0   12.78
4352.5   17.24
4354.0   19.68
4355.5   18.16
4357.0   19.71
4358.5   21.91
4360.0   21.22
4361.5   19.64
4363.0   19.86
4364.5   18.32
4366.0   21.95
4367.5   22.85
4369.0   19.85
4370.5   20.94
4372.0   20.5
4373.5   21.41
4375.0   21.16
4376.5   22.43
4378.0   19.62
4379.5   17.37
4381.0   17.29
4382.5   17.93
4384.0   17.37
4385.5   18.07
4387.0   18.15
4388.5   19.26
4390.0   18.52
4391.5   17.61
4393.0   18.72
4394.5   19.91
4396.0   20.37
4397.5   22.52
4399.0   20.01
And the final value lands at 4.9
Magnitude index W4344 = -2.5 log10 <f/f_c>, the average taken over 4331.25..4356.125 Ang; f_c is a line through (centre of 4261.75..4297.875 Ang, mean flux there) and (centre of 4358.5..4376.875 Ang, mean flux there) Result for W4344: 0.13 mag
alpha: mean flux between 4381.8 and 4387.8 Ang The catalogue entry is 17.9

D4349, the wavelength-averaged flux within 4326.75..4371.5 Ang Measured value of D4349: 19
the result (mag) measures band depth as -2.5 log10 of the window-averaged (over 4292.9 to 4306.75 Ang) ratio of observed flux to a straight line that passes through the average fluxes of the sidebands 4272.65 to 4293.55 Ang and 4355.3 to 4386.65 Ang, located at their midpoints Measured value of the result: 0.17 mag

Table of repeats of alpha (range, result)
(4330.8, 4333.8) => 18.6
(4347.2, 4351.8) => 16.5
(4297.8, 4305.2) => 14.3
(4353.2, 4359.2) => 19.8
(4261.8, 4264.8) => 18.6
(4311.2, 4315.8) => 18.2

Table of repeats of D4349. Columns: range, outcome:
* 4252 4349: 17.5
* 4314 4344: 18.5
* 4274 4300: 17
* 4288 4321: 16.3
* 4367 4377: 21.2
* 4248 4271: 18.6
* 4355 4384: 20.1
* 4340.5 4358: 17.9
